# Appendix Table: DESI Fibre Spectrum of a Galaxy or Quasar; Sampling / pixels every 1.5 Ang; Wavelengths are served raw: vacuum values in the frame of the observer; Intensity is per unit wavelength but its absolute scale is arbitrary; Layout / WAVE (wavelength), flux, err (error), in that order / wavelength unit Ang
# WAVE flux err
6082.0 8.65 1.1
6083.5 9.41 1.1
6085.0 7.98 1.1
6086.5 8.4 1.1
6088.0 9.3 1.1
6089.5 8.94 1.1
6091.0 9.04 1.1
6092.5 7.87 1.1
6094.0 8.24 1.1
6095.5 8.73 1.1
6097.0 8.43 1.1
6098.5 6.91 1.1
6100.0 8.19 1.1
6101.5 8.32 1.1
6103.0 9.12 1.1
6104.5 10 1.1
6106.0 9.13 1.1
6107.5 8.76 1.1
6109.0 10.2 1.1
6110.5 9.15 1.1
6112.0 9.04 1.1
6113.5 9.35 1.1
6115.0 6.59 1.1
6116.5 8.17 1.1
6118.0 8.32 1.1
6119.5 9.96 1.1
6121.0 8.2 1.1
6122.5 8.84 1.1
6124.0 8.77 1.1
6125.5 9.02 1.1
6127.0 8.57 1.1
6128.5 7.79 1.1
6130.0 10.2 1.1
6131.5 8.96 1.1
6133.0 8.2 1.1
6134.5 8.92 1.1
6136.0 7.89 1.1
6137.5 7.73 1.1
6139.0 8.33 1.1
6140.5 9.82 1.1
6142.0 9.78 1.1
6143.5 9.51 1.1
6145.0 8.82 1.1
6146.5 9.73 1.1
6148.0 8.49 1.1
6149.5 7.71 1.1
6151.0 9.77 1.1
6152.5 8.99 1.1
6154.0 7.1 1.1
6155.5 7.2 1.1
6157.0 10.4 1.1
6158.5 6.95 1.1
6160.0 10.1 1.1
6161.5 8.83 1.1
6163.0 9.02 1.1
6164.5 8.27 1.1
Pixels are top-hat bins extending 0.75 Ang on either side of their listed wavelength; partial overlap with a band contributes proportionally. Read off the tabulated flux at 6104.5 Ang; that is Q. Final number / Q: 10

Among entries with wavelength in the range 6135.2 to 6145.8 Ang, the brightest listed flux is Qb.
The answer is 9.82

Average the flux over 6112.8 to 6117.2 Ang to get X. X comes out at 8.02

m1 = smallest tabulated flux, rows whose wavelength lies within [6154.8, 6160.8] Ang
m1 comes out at 6.95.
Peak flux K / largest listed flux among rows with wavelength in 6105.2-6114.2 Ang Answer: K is 10.2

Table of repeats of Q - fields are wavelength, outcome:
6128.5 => 7.79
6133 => 8.2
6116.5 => 8.17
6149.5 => 7.71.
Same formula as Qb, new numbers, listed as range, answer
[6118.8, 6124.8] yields 9.96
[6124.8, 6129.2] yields 9.02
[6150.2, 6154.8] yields 9.77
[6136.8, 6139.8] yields 8.33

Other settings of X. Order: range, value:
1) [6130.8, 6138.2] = 8.34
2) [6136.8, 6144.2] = 9.04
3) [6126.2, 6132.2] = 8.88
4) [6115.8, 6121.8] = 8.67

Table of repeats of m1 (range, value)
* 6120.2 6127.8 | 8.2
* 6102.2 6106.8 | 9.12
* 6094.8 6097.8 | 8.43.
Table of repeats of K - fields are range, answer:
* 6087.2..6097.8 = 9.3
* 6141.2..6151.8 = 9.78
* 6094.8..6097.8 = 8.73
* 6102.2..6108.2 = 10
